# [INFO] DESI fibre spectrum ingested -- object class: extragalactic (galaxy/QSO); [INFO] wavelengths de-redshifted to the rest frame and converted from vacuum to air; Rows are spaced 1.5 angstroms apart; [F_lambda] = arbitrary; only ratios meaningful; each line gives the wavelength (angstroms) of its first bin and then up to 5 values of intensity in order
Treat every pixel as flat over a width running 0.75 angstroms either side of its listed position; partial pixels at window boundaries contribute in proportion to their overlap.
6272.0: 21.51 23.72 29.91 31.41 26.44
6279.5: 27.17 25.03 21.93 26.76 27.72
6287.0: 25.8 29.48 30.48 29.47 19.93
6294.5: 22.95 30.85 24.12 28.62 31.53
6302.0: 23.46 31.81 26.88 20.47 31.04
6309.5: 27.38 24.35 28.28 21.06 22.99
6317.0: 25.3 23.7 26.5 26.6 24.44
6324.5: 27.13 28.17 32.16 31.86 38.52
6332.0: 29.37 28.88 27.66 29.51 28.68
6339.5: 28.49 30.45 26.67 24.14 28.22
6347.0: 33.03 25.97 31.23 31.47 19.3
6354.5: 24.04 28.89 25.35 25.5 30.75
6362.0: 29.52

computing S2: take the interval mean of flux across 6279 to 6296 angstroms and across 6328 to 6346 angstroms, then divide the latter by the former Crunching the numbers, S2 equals 1.12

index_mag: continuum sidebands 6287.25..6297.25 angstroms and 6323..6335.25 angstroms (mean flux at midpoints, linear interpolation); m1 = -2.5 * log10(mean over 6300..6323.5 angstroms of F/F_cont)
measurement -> 0.108 mag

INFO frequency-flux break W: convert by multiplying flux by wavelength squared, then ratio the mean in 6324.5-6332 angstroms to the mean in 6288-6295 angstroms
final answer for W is 1.21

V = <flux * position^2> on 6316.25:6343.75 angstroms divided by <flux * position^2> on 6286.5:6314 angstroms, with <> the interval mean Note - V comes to 1.07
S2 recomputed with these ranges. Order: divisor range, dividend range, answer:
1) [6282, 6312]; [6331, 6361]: 1.04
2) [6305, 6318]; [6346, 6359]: 1.08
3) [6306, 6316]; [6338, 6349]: 1.12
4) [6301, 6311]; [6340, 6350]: 1.06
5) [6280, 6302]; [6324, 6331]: 1.18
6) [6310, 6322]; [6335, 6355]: 1.12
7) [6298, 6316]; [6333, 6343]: 1.08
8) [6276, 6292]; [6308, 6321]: 0.93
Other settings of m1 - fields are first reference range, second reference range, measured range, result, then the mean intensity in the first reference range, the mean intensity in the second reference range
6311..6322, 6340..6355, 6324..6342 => -0.15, 24.8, 27.5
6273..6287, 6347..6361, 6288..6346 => -0.02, 26.7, 27.2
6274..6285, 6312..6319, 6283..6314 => -0.06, 26.9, 24.1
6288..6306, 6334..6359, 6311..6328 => 0.07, 27.3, 27.6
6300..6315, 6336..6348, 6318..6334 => -0.05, 26.5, 28.6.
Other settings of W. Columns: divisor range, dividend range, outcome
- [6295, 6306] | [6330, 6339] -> 1.09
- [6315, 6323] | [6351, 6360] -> 1.04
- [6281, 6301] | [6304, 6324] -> 0.96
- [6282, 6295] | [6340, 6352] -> 1.12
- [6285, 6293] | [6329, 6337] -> 1.13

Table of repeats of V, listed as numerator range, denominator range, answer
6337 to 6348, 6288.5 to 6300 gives 1.07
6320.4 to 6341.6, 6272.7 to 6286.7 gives 1.12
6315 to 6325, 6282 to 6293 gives 0.94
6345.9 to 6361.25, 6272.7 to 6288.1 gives 1.06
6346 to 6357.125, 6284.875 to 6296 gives 1.05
